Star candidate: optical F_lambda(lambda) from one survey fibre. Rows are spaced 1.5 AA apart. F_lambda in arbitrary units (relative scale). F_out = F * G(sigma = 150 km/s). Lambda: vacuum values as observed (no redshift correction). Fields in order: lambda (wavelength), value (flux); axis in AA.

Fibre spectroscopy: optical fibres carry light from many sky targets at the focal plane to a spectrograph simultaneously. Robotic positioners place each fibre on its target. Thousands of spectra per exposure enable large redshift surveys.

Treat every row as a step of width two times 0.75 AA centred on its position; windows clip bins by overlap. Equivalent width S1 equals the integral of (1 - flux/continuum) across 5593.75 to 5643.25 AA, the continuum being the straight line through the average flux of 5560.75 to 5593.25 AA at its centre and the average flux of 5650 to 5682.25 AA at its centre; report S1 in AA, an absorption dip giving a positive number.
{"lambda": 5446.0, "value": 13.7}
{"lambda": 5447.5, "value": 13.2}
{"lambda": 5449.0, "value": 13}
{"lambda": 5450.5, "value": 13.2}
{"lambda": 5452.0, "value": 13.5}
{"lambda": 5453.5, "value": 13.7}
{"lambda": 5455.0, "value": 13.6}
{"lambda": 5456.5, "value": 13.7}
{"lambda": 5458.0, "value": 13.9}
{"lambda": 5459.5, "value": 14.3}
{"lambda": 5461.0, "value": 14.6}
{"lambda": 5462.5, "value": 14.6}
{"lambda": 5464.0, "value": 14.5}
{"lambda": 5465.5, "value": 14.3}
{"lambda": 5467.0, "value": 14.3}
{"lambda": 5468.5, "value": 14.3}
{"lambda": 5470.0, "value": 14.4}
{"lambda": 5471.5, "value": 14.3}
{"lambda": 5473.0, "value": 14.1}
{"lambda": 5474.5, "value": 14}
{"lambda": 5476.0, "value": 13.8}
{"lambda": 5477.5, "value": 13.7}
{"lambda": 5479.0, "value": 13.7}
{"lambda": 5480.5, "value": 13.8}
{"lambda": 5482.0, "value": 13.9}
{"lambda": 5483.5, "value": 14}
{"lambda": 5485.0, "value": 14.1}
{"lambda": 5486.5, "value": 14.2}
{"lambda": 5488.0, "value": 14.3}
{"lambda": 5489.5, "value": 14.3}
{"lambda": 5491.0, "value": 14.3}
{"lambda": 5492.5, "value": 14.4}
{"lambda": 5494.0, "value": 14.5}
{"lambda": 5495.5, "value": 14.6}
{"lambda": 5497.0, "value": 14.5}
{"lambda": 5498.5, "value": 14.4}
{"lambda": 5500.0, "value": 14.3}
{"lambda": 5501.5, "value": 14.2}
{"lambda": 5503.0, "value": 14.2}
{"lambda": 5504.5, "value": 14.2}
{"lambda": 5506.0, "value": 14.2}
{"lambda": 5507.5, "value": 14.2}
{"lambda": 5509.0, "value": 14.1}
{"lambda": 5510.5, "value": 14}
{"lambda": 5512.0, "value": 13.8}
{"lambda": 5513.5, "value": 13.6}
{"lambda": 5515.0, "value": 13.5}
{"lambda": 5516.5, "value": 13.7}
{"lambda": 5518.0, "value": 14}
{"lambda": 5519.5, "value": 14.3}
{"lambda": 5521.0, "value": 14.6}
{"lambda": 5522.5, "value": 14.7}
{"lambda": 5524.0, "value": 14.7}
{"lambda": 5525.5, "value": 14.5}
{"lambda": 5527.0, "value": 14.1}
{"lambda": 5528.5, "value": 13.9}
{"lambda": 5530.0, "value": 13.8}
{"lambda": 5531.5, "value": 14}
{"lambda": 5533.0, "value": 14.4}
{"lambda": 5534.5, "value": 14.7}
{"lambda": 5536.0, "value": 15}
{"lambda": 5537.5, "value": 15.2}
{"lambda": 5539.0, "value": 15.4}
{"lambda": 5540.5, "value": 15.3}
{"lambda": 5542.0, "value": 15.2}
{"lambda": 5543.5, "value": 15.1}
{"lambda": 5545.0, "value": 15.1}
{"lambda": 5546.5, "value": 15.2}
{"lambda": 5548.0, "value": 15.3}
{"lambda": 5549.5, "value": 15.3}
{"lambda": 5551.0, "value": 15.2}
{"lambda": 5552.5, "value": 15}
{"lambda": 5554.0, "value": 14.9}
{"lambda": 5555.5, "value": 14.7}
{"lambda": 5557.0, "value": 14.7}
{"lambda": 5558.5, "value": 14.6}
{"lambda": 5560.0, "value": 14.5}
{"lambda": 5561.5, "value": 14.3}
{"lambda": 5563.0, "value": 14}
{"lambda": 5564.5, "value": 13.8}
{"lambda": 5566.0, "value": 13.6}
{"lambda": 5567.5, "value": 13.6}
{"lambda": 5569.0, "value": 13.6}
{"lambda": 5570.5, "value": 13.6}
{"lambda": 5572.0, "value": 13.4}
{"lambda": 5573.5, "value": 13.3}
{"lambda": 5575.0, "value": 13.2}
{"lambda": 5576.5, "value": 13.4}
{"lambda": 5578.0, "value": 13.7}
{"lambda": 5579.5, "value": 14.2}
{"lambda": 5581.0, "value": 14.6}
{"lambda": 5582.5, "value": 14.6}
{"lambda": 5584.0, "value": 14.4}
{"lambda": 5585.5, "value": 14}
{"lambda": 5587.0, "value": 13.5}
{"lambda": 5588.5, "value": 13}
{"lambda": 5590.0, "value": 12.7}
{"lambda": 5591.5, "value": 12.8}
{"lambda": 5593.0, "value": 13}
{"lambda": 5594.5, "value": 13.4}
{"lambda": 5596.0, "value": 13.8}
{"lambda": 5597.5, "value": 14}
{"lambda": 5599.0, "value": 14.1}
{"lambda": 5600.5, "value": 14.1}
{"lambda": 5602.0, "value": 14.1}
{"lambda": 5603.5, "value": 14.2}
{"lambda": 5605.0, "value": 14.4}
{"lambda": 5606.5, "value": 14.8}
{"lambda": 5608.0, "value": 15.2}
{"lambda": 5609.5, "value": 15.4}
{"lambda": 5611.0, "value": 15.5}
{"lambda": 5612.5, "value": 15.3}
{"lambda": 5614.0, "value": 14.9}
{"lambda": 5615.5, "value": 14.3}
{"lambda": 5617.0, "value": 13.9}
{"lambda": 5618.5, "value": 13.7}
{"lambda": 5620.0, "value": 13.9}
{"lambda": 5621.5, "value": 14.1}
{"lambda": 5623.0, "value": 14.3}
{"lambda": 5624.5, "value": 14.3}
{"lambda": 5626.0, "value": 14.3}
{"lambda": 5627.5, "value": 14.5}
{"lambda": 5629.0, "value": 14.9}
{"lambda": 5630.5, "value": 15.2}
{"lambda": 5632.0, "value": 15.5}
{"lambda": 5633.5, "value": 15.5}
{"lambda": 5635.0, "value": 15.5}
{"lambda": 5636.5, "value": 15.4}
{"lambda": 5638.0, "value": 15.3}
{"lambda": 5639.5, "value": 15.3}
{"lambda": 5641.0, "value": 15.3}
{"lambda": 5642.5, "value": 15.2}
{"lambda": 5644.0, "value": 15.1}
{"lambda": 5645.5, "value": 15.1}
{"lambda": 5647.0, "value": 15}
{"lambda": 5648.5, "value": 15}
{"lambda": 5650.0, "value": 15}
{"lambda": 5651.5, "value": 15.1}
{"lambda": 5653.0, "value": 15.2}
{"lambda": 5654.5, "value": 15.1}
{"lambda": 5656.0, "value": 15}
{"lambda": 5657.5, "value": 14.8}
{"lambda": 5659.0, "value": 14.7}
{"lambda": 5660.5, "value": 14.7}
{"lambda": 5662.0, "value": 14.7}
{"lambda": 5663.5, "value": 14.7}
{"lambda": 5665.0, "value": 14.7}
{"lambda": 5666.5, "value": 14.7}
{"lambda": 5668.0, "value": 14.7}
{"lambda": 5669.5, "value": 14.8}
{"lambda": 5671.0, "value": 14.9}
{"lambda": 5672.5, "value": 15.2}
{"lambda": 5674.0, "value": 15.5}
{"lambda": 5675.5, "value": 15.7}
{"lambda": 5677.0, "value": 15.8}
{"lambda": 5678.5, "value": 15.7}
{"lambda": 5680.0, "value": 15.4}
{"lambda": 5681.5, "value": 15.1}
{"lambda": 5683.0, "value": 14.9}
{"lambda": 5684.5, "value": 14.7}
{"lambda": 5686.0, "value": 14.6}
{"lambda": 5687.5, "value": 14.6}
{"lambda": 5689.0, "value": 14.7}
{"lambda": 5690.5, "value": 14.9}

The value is -1.2 AA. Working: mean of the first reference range 13.7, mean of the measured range 14.7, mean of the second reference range 15.1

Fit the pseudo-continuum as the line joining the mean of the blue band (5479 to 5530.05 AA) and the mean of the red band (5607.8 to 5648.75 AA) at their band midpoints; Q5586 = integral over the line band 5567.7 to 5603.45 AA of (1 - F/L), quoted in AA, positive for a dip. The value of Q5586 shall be 2.33 AA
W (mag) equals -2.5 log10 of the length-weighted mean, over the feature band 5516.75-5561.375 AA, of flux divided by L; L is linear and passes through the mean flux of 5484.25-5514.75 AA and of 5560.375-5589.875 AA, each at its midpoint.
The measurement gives -0.06 mag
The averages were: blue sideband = 14.2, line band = 14.7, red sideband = 13.8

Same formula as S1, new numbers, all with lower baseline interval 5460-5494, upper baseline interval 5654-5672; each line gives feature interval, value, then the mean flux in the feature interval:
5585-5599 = 1.1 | 13.4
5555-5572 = 0.5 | 14.1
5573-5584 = 0.5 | 13.9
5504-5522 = 0.4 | 14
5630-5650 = -0.7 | 15.3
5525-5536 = 0.1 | 14.2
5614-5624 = 0.4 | 14.1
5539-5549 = -0.6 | 15.2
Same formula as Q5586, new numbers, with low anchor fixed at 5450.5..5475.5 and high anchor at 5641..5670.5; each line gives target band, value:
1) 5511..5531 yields 0.4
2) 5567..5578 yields 0.8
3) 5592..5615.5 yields 0.5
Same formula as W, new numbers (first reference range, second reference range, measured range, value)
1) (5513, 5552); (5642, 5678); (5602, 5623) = 0.02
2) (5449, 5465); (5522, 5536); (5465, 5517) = 0.00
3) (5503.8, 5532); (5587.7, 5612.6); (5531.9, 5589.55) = -0.02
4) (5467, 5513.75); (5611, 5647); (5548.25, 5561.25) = -0.03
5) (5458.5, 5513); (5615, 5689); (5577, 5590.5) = 0.06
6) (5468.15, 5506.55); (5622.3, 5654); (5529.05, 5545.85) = -0.03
